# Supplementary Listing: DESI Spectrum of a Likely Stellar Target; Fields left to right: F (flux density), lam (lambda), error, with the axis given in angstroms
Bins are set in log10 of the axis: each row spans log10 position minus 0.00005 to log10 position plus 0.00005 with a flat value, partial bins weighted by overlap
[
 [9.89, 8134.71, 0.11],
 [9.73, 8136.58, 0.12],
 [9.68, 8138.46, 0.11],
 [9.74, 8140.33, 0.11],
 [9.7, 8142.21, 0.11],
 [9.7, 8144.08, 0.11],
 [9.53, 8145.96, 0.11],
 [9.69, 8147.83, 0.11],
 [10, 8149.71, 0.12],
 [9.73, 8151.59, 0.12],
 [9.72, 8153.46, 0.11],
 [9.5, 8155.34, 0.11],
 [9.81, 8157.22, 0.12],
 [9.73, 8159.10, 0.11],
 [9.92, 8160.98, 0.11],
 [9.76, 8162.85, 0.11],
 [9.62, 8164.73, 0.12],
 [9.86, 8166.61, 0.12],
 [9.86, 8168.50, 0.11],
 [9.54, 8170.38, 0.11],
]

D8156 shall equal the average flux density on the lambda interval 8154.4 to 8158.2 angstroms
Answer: 9.64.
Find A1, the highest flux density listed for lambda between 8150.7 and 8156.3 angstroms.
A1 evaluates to 9.73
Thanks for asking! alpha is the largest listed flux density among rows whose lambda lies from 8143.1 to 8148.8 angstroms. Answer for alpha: 9.7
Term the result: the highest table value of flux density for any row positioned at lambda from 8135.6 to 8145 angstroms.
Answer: 9.74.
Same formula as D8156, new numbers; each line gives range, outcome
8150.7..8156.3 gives 9.65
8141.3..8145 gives 9.71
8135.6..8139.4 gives 9.71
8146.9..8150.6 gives 9.83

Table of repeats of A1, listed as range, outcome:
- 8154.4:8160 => 9.81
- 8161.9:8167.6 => 9.86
